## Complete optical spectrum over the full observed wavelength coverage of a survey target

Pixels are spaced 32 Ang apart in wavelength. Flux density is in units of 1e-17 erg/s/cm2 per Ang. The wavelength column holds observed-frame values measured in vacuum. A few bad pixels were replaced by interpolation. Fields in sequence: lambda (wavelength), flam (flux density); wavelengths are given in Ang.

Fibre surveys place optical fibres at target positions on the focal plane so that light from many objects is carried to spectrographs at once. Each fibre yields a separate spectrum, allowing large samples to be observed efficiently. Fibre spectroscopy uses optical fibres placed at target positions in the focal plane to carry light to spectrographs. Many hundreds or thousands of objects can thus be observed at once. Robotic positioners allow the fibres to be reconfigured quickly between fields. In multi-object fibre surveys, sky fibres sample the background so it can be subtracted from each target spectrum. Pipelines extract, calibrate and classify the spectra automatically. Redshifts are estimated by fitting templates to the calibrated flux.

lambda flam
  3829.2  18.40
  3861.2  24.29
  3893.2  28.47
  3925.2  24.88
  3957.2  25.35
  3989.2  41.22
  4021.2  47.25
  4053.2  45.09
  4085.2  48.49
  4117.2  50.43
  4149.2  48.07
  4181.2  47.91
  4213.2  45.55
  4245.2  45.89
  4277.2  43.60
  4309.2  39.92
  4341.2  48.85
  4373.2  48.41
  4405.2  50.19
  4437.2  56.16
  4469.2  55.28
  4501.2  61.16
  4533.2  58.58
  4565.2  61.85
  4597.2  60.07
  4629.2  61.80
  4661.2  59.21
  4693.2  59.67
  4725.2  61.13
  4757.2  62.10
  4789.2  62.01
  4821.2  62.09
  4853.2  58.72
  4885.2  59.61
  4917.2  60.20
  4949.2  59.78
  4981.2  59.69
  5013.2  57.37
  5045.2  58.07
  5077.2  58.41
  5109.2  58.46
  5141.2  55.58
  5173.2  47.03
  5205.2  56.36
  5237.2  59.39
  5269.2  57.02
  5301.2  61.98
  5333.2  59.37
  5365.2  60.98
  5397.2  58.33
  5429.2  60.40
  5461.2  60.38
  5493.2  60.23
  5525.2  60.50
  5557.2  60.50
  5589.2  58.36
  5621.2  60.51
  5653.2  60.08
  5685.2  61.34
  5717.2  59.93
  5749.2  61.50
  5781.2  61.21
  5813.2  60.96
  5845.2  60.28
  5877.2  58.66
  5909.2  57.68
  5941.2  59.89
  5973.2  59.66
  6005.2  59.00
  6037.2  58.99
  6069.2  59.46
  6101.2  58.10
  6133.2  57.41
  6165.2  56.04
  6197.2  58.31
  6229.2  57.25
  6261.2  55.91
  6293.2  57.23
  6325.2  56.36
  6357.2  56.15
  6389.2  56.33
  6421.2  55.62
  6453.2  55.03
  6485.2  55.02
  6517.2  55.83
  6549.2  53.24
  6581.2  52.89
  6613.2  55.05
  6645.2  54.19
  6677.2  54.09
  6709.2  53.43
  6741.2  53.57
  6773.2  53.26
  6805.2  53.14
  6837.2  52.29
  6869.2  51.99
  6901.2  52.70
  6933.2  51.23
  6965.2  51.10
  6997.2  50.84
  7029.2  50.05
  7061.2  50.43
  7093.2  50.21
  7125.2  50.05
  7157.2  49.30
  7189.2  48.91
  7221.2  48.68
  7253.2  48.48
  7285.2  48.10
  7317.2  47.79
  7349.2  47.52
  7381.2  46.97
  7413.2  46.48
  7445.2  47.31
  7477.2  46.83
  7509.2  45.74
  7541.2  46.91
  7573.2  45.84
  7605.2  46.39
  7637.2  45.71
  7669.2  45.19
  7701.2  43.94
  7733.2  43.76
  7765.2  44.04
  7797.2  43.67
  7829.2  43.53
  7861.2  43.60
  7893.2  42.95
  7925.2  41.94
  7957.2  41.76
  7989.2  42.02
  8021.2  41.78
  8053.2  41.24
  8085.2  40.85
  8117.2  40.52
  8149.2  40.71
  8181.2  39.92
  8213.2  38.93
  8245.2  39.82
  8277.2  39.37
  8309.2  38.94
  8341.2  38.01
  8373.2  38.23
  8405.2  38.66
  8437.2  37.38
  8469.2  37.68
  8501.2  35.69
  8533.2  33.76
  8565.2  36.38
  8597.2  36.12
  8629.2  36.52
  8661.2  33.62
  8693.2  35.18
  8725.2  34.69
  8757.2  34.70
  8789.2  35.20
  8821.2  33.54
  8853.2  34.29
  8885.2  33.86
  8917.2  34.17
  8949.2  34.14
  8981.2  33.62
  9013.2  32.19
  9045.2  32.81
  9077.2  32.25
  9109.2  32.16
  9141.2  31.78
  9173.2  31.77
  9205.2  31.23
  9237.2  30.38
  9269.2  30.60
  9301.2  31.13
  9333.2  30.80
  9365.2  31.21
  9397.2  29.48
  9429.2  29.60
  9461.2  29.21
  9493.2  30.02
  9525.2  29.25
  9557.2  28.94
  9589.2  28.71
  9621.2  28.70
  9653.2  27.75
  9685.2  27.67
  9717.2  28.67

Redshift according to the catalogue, 0.00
